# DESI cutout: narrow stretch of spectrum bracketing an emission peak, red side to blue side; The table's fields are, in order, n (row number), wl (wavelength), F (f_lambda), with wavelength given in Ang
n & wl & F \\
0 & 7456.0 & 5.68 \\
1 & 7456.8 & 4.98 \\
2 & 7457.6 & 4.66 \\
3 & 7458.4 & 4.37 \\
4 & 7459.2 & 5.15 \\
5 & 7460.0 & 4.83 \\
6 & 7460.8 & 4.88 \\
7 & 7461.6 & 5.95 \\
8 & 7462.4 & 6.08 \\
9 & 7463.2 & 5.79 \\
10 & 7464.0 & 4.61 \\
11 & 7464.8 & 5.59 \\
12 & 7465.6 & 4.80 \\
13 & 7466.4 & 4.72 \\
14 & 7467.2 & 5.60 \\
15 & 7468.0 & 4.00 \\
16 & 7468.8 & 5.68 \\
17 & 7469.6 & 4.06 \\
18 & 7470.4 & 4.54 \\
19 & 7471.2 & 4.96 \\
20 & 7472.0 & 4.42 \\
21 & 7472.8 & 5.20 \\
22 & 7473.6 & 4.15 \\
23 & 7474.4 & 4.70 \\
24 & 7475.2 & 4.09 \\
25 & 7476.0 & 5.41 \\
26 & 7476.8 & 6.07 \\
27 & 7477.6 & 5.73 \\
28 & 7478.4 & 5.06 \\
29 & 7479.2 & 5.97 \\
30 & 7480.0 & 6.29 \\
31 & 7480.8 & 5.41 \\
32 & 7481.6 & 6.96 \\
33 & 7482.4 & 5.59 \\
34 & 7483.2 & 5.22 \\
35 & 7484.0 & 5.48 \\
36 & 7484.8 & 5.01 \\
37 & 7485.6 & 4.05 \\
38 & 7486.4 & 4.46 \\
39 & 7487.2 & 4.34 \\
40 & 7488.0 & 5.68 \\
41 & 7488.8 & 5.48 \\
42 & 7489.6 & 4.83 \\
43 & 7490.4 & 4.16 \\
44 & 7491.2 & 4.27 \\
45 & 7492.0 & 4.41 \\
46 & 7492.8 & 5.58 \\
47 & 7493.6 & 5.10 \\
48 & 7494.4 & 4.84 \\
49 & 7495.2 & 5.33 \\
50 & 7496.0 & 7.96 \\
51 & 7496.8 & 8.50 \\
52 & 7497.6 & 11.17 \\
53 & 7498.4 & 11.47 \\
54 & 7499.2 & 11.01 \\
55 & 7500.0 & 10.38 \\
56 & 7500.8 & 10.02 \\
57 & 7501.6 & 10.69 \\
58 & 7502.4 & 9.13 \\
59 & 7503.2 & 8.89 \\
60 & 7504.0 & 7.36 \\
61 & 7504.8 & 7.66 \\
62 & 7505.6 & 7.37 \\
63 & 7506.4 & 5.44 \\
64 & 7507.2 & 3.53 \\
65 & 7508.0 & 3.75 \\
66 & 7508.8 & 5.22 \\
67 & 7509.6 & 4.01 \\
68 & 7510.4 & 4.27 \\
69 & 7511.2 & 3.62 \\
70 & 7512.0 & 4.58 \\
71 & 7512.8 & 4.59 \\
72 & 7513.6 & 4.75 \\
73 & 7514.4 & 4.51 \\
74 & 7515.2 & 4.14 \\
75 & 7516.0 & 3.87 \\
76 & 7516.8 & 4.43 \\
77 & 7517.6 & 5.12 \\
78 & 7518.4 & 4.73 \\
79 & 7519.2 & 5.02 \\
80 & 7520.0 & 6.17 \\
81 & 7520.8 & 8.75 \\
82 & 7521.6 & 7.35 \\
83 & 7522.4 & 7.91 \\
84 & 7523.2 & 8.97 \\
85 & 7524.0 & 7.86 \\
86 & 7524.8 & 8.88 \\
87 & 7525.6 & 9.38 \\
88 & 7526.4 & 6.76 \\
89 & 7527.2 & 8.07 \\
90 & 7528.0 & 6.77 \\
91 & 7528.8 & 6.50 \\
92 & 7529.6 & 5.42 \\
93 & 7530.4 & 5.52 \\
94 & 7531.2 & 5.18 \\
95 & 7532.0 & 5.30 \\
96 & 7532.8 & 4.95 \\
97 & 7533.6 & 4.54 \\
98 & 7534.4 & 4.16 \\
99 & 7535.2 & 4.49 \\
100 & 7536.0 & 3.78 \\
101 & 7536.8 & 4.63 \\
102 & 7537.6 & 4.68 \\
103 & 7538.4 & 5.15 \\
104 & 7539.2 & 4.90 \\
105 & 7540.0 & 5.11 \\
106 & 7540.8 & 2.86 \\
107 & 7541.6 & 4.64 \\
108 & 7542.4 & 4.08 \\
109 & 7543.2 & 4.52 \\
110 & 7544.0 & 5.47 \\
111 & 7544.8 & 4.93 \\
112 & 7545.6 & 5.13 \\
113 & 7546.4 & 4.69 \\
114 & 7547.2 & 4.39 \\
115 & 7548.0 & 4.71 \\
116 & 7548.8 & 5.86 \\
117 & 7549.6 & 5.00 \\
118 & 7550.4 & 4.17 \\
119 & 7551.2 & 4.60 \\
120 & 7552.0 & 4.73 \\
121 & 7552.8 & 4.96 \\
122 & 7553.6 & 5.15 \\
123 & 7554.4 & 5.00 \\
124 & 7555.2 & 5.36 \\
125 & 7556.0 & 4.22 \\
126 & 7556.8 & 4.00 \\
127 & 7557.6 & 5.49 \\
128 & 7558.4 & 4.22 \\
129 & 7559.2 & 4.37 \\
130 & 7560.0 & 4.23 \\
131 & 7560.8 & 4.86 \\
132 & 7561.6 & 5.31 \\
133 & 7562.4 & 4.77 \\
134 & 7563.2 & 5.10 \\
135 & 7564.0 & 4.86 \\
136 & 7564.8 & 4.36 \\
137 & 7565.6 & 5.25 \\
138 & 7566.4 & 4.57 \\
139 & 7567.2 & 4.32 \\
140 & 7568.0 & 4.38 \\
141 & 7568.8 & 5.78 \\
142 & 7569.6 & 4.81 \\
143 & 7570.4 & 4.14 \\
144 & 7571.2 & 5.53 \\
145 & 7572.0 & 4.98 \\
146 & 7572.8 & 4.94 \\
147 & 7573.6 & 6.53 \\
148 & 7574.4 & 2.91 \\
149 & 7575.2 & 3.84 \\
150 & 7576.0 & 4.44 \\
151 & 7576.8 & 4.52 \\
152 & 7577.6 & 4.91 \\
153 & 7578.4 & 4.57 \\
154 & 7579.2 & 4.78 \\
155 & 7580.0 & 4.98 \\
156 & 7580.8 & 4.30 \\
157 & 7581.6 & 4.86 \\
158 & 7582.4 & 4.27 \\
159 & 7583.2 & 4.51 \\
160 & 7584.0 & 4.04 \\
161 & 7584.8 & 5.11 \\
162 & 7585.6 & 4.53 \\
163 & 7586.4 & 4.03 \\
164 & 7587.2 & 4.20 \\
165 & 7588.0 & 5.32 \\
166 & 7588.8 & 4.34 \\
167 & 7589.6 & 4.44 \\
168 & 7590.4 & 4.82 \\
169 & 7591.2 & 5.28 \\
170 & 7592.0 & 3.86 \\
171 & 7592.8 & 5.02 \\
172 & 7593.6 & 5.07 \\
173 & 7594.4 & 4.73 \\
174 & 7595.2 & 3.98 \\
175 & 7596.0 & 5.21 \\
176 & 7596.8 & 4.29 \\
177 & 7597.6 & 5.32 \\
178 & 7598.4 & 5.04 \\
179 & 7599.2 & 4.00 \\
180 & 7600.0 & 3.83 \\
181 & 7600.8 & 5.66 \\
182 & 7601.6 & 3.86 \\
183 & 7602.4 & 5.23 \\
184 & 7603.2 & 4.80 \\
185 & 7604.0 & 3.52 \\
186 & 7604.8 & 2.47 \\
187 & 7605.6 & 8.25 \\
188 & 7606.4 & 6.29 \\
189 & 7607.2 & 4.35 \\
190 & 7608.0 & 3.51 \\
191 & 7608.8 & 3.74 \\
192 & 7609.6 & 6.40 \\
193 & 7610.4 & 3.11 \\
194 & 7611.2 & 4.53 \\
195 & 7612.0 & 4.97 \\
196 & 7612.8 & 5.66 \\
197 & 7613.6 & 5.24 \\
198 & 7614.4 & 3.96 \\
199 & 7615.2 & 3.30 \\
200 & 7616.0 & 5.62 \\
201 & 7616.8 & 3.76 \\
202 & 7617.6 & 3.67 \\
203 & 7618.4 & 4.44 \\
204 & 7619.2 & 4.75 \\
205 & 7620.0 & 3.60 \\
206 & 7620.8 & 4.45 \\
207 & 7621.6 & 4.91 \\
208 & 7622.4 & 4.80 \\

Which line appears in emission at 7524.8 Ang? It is [N II]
